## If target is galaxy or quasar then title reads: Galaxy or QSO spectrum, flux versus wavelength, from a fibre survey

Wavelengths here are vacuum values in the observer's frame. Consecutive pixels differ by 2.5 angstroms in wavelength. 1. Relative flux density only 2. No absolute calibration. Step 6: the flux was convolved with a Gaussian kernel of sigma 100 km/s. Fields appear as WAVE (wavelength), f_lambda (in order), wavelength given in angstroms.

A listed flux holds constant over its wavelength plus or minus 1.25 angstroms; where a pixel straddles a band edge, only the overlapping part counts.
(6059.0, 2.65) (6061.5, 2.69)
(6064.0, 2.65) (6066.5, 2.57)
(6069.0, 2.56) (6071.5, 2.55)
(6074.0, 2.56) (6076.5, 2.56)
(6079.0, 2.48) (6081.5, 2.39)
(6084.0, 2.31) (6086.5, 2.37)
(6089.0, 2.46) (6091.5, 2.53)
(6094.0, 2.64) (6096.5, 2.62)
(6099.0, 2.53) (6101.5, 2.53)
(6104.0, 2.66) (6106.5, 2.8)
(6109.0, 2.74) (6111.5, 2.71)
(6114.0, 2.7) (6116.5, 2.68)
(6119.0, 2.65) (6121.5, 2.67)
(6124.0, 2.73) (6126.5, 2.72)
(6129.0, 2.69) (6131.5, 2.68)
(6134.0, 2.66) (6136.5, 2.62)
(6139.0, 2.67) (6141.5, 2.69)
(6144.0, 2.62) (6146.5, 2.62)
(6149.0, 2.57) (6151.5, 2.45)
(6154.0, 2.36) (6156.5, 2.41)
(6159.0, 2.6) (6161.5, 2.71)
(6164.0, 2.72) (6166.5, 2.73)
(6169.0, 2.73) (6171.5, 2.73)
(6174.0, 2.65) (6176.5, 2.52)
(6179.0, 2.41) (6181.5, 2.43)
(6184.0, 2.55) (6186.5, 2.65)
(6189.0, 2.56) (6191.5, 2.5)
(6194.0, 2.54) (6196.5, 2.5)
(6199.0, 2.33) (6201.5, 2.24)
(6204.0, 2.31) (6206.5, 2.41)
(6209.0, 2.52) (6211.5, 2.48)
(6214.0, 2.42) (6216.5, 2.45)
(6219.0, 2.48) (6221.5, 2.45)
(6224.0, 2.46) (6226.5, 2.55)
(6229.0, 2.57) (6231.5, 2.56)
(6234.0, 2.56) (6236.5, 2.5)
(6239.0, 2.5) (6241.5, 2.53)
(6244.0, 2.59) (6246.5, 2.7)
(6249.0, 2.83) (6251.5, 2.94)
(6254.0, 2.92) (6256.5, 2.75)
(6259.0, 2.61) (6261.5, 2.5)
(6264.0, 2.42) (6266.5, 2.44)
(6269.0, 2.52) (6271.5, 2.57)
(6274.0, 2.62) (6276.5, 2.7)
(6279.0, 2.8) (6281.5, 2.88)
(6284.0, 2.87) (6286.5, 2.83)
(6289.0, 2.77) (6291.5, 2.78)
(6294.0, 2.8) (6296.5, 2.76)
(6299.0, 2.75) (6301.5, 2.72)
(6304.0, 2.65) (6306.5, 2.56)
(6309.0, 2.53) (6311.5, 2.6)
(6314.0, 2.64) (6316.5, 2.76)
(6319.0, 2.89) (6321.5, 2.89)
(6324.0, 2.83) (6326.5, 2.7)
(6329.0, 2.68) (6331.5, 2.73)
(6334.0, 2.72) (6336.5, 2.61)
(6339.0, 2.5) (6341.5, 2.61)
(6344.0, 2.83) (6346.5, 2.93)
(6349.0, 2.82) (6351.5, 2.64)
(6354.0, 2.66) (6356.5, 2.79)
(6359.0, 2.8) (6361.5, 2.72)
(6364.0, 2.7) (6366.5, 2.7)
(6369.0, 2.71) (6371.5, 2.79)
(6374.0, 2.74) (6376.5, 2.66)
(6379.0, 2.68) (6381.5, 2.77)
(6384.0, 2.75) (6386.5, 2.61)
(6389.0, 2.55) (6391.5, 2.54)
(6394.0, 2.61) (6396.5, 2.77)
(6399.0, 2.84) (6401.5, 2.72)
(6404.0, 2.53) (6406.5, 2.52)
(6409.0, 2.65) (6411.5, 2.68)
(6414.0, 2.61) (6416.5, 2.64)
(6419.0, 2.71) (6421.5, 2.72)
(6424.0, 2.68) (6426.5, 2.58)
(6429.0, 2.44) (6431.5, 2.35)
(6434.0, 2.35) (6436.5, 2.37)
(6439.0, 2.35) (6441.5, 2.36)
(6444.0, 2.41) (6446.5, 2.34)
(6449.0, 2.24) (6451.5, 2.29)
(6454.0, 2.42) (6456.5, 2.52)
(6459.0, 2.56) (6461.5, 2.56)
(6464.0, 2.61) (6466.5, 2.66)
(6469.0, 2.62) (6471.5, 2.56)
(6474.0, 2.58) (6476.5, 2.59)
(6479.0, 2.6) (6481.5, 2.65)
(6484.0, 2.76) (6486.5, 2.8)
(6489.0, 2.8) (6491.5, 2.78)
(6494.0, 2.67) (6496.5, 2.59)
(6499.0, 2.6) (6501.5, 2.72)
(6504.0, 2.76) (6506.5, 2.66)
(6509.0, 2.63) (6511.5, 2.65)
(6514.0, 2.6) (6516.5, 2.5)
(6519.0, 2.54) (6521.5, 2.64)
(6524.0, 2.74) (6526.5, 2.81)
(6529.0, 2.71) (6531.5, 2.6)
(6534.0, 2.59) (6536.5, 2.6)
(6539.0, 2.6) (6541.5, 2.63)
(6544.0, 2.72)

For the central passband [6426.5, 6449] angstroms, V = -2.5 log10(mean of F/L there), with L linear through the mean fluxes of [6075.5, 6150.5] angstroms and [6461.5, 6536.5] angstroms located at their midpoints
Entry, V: 0.12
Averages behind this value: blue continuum 2.61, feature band 2.38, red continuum 2.65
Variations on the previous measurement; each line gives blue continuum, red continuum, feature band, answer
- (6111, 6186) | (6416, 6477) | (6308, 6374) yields -0.075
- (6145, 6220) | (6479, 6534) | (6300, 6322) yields -0.044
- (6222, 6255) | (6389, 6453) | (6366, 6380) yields -0.065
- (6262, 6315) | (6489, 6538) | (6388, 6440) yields 0.034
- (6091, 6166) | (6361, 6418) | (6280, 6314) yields -0.028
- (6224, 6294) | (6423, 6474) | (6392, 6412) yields -0.062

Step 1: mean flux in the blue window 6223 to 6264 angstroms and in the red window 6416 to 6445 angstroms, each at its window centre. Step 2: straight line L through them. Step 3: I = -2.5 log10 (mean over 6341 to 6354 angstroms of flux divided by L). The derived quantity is -0.09 mag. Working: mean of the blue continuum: 2.62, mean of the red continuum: 2.49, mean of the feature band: 2.76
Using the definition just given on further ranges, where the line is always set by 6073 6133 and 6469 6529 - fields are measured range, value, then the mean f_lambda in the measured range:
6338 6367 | -0.04 mag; 2.73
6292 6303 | -0.05 mag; 2.76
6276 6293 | -0.07 mag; 2.81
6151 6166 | 0.02 mag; 2.56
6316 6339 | -0.04 mag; 2.74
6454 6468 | 0.04 mag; 2.57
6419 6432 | 0.03 mag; 2.58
